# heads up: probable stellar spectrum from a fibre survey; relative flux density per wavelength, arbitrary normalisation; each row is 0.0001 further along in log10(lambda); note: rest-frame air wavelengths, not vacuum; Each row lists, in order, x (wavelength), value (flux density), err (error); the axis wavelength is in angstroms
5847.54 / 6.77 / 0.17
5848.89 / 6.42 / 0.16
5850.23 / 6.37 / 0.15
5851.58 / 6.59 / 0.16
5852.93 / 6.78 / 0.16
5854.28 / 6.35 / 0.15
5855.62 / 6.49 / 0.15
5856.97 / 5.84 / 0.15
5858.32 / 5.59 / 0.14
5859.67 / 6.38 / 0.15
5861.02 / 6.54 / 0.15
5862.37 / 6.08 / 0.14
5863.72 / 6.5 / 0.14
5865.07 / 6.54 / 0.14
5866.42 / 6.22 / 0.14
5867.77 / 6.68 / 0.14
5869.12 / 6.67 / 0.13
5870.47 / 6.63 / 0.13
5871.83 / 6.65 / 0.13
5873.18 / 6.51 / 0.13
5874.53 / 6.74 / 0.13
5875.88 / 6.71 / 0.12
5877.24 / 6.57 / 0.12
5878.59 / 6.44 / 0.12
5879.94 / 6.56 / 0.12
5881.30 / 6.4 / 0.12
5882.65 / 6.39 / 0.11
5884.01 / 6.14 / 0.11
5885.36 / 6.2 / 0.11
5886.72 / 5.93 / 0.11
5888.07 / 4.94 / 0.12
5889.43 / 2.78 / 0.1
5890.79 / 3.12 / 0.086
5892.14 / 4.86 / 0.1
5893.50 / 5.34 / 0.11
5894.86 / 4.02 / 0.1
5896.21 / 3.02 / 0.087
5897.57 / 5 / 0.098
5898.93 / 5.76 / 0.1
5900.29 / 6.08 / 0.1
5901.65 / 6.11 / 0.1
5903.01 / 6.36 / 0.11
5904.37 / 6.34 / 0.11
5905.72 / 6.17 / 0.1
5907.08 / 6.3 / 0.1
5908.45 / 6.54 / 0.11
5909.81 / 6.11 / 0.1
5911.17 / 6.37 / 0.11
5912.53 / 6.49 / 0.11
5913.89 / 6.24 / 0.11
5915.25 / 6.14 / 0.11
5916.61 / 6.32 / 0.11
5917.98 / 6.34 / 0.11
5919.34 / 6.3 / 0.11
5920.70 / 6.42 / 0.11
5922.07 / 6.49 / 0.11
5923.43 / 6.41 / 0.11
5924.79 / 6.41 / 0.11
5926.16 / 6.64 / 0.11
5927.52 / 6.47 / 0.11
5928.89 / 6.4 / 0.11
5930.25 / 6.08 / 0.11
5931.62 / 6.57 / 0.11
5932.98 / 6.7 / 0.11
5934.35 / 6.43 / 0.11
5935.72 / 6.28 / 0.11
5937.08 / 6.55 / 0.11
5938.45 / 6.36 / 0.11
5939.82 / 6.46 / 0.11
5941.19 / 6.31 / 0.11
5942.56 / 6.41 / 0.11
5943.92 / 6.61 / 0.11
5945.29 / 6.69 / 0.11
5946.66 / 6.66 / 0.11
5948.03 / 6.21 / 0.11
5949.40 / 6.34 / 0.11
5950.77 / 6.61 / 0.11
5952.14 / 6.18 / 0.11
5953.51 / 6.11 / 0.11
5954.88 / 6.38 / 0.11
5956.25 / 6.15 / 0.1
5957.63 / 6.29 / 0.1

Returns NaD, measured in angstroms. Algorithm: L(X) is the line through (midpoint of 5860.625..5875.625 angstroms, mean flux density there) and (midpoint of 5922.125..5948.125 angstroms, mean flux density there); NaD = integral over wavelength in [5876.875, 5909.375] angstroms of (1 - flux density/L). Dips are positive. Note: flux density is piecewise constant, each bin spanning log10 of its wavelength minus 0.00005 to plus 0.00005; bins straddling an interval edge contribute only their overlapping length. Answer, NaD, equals 4.8 angstroms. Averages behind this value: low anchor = 6.53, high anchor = 6.46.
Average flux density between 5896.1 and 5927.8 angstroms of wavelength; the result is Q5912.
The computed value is 6.17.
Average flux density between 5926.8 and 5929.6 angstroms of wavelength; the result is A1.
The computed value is 6.45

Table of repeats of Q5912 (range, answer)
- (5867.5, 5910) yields 5.8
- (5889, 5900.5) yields 4.41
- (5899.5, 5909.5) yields 6.26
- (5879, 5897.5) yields 5.07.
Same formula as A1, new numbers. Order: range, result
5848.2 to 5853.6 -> 6.54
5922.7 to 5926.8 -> 6.49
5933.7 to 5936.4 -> 6.35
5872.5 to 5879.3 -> 6.6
